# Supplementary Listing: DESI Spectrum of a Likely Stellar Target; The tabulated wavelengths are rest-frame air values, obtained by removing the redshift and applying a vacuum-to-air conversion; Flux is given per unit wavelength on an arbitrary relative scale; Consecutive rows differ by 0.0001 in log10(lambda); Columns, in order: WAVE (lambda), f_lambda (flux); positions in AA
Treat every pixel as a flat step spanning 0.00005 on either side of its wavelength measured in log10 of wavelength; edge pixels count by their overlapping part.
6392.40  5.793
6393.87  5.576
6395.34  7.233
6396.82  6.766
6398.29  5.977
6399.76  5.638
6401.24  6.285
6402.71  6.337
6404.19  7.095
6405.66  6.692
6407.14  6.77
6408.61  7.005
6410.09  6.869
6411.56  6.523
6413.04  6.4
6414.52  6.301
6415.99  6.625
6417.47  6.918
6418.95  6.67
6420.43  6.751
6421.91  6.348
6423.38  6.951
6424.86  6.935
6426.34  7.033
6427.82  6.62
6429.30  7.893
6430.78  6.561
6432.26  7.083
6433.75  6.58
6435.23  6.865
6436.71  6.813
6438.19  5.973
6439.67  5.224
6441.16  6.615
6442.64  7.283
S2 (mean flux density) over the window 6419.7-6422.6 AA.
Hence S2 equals 6.55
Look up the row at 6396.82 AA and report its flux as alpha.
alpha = 6.766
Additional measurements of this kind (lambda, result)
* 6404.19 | 7.095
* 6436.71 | 6.813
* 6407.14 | 6.77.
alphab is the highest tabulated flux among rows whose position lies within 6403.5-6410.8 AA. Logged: 7.095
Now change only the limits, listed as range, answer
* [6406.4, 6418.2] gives 7.005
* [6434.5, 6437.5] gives 6.865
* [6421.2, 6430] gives 7.893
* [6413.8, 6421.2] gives 6.918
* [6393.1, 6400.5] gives 7.233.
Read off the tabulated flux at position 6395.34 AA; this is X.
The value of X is 7.233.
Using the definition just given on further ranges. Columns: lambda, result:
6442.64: 7.283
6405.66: 6.692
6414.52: 6.301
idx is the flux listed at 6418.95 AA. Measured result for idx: 6.67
